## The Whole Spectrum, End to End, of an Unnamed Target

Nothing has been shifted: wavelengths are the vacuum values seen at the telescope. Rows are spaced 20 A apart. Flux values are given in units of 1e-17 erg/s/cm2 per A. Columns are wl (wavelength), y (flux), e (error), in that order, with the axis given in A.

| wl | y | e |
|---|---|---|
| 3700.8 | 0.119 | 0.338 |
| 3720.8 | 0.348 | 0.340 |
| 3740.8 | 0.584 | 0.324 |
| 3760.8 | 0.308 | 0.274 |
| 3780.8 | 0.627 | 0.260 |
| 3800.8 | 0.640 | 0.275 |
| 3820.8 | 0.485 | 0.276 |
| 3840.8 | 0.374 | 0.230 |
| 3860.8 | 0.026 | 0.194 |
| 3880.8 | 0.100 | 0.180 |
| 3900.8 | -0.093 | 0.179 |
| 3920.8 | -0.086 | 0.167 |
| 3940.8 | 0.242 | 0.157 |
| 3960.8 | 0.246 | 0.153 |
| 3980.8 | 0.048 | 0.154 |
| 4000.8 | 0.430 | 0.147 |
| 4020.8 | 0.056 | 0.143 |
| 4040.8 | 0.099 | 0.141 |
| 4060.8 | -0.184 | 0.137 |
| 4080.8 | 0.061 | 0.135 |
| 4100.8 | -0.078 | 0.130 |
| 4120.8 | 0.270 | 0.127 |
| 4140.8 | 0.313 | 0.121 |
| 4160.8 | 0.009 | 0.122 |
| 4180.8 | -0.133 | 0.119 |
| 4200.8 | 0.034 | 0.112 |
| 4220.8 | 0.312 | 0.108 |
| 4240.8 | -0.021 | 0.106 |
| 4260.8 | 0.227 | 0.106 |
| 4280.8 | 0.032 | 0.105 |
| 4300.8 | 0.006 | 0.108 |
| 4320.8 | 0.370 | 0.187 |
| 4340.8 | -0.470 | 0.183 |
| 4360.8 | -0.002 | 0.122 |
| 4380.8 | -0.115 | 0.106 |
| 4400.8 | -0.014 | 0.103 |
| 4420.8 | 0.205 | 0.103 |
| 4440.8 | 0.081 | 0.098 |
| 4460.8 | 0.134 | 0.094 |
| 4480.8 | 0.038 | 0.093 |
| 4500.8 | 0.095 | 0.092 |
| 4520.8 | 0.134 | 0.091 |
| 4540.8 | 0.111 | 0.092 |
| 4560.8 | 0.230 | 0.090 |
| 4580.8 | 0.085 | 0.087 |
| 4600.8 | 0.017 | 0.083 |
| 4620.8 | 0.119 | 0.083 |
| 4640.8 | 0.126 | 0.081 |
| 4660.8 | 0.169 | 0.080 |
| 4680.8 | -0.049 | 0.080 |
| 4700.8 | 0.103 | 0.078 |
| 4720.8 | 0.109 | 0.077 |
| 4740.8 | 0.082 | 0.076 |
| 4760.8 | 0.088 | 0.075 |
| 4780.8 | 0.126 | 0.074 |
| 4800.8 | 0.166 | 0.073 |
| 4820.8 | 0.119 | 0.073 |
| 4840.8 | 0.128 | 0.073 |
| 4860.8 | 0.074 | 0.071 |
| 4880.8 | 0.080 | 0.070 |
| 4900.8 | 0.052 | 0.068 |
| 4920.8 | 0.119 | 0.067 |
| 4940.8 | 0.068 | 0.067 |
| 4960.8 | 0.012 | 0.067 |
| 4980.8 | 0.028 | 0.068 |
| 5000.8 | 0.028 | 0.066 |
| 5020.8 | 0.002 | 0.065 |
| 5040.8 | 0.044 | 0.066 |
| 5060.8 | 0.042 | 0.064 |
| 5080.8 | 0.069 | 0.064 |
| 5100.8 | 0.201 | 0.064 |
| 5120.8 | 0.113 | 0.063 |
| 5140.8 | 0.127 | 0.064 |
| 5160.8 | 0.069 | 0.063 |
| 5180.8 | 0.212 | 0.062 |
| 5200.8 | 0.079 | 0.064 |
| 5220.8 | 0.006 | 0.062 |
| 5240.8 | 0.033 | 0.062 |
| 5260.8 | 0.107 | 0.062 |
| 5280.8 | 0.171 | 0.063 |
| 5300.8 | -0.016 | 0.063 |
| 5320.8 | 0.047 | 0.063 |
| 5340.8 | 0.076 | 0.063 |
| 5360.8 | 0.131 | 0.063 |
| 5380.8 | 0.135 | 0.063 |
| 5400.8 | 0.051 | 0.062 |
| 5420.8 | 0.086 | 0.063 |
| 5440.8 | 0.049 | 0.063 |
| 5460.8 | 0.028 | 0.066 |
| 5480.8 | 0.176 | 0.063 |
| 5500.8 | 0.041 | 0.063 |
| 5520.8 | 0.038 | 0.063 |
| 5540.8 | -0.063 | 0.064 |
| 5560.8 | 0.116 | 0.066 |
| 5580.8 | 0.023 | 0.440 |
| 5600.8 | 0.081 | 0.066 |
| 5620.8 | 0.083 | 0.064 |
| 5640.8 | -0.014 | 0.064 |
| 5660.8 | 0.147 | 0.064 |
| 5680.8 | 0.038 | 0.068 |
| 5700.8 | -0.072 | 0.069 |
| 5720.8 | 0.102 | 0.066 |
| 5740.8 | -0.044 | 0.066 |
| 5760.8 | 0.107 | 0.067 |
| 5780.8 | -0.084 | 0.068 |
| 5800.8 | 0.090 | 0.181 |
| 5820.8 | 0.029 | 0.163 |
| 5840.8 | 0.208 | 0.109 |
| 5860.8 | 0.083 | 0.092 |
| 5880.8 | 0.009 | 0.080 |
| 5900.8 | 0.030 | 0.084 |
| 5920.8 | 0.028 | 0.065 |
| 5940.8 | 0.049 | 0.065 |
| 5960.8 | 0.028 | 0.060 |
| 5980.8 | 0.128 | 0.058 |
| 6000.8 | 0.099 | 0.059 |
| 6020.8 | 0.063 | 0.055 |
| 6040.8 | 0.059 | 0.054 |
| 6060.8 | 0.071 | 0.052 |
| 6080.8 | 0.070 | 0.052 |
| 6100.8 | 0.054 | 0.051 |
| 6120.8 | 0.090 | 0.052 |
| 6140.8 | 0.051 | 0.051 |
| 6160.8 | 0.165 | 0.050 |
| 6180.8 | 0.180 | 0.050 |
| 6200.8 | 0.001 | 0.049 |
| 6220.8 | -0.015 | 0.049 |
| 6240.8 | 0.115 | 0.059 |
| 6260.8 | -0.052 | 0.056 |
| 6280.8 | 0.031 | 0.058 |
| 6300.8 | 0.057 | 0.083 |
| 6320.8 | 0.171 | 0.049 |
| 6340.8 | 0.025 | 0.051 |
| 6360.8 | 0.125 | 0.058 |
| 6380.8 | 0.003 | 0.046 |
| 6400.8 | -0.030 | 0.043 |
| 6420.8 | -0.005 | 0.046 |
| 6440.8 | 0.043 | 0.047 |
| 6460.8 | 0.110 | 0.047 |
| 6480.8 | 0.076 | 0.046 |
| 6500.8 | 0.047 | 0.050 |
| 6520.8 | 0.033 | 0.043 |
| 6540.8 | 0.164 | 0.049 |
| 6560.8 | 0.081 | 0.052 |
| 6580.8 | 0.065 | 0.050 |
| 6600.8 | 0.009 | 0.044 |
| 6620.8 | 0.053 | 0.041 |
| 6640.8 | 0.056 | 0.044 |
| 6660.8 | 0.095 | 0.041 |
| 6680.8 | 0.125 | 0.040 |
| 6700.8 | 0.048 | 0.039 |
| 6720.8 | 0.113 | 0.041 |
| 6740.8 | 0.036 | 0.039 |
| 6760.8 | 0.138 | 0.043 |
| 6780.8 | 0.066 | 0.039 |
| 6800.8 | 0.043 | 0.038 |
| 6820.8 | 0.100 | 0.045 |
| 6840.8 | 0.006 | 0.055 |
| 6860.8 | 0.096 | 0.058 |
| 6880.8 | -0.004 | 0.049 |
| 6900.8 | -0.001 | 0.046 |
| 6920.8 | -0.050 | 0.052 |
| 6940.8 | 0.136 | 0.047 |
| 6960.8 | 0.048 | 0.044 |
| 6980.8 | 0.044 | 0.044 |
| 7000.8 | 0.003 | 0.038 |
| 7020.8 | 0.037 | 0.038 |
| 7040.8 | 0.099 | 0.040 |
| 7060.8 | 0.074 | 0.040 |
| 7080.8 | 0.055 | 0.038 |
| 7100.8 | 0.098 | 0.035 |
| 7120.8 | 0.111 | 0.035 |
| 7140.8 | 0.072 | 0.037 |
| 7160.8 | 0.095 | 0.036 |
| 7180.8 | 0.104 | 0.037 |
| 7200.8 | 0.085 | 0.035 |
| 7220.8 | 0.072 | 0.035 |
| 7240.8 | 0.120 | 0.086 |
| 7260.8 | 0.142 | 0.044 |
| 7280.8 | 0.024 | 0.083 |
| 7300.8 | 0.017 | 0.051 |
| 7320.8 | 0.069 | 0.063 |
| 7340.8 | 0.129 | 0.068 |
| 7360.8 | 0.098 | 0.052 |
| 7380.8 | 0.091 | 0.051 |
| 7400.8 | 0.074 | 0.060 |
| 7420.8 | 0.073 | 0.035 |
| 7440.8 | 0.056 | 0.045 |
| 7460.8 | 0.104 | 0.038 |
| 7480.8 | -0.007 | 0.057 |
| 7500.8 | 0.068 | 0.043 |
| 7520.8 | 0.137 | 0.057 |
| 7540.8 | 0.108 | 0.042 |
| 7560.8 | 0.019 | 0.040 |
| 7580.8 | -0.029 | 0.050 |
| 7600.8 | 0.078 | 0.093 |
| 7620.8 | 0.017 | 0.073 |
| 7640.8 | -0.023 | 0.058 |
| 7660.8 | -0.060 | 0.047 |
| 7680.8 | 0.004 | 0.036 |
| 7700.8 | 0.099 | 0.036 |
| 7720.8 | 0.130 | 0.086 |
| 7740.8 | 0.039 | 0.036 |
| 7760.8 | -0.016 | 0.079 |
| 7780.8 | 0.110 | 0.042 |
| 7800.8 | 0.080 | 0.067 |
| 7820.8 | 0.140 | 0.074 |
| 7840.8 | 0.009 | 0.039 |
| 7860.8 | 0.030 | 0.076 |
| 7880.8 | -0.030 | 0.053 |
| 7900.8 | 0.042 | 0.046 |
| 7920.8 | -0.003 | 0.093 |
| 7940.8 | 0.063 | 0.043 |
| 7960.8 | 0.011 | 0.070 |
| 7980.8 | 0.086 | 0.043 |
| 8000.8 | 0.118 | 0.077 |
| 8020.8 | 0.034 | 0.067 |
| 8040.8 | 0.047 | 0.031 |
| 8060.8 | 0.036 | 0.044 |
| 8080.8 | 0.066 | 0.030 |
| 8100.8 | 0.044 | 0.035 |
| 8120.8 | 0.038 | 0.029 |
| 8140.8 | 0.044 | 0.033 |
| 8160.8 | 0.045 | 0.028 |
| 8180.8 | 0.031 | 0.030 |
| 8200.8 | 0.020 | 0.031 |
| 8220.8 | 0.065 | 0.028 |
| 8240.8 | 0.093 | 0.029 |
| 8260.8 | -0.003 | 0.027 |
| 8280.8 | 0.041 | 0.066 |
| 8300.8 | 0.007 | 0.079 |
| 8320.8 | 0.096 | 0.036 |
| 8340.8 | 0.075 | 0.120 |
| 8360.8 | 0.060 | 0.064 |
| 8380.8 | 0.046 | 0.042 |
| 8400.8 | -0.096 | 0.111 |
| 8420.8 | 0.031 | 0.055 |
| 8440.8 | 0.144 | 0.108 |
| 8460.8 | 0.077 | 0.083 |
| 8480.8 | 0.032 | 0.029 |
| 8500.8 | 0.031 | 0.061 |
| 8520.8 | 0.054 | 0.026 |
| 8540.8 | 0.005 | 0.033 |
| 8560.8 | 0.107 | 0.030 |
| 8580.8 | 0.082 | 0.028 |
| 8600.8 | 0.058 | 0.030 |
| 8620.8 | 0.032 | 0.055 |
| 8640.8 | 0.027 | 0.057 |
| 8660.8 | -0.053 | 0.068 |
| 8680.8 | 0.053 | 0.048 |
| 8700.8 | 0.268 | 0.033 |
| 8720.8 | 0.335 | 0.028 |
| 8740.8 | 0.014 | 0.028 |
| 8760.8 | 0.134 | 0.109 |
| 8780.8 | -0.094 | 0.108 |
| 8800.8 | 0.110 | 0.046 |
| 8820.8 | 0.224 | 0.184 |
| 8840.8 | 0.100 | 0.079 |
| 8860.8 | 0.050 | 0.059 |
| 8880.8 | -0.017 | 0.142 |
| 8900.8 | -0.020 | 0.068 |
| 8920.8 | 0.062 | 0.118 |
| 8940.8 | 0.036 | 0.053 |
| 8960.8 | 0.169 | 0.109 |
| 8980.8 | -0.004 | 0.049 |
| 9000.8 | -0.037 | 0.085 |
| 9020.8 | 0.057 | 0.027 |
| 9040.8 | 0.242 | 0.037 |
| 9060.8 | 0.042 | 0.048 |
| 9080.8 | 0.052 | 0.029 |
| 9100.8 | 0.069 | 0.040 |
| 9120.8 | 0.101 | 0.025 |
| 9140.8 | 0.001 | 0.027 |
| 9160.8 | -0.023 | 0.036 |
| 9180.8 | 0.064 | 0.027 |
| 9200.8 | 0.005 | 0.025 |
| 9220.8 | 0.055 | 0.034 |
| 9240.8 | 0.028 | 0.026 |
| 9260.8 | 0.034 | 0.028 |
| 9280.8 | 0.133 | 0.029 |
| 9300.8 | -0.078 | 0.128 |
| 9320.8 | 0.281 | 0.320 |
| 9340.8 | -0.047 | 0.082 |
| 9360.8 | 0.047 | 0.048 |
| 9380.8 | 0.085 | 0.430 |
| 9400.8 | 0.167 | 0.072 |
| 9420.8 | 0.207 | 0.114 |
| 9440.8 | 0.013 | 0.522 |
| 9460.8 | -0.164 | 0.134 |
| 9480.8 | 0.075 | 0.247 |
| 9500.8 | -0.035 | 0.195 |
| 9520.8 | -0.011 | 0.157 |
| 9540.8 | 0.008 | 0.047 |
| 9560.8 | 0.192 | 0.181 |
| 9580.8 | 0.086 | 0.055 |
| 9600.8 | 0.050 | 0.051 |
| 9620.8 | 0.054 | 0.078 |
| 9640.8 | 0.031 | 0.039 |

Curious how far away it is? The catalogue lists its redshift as 1.336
